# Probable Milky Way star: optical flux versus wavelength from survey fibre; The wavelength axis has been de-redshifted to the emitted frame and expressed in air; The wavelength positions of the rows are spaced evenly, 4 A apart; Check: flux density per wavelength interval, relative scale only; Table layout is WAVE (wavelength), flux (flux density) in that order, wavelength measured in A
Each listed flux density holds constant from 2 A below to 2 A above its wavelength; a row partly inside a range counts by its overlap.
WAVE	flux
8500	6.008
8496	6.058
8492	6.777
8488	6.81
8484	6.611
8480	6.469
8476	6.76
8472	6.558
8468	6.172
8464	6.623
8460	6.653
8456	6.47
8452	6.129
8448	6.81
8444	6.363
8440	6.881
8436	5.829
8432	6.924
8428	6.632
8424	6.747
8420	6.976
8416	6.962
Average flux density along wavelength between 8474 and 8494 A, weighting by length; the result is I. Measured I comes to 6.69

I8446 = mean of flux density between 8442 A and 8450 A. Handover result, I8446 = 6.59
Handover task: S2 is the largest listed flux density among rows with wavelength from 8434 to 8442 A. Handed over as 6.881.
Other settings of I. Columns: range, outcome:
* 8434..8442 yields 6.36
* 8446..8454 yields 6.47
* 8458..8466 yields 6.64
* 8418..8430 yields 6.79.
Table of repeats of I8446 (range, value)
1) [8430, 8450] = 6.56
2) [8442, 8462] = 6.48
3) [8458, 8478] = 6.55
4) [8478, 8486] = 6.54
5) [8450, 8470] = 6.41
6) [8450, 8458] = 6.3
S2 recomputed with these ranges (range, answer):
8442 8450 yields 6.81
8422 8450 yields 6.924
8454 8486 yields 6.76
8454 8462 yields 6.653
